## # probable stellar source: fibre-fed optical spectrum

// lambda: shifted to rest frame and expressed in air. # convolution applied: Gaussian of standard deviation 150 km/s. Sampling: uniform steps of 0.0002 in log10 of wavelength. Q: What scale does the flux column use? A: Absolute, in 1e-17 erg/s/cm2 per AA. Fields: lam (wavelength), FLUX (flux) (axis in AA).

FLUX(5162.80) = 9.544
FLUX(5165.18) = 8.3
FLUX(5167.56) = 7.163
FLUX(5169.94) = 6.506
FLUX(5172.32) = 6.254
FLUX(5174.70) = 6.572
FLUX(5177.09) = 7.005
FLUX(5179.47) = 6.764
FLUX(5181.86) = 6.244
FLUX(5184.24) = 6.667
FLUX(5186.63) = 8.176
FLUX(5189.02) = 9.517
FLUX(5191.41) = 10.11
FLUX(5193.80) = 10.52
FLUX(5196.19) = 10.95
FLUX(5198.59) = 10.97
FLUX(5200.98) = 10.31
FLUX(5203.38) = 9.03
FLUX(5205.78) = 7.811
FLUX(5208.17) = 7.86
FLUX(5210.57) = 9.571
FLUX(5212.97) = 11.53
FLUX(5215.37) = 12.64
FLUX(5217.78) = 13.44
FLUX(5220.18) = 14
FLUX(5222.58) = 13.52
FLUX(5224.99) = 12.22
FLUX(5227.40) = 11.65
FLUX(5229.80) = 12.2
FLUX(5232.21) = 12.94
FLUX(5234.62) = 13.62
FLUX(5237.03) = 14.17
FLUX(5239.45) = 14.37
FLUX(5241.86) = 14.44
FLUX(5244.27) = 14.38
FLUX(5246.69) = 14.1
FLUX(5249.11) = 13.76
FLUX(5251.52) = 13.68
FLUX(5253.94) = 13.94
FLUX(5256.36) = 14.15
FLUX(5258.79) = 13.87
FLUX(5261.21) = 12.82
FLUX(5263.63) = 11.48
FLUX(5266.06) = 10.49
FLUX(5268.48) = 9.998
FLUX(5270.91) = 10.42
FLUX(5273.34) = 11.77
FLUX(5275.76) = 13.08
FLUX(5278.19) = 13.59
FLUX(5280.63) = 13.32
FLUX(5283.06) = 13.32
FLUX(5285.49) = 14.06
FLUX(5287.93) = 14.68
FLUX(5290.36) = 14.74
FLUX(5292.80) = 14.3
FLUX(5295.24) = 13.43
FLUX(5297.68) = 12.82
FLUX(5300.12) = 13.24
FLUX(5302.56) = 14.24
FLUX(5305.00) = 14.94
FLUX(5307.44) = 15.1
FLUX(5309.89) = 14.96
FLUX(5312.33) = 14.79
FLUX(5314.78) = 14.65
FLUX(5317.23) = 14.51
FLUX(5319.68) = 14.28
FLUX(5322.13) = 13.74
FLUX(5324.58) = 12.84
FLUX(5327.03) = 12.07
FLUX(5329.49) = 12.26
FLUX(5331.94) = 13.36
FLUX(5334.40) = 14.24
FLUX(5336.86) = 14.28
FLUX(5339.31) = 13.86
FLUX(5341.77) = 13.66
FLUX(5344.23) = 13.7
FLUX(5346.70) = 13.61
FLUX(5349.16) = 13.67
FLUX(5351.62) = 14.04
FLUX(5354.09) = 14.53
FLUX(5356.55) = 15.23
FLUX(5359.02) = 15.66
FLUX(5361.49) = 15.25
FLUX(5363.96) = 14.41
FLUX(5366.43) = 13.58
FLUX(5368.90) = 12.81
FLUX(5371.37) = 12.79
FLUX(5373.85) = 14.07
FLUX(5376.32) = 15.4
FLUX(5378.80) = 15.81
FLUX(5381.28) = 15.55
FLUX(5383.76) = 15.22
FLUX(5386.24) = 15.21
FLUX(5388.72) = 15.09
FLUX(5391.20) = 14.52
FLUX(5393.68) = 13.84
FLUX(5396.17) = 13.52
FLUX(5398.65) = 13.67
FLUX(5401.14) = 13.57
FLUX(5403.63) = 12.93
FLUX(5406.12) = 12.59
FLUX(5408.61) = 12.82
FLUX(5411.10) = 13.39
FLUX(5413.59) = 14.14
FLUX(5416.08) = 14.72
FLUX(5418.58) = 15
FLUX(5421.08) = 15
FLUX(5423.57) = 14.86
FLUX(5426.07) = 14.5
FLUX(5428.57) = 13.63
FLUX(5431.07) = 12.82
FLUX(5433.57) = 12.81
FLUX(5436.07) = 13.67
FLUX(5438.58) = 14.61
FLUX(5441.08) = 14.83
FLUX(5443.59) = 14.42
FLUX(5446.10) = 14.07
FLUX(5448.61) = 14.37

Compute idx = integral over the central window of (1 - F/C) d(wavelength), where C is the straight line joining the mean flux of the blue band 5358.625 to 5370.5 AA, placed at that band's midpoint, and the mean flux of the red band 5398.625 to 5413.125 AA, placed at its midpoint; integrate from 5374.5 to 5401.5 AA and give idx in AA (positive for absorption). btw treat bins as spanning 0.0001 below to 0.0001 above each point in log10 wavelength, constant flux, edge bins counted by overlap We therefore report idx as -2.1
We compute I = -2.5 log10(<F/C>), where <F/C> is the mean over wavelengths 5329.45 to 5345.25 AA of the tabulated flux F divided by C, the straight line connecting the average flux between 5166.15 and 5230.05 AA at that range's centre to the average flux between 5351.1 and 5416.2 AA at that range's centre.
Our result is -0.05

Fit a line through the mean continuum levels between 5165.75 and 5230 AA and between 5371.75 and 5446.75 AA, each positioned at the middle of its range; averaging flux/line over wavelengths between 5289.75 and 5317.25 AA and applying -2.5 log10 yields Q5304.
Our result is -0.20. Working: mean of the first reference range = 9.56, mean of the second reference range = 14.2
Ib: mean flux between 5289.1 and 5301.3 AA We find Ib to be 13.7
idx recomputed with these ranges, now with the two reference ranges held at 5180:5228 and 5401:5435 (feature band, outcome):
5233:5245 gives -3.6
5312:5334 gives -2.5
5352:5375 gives -2.4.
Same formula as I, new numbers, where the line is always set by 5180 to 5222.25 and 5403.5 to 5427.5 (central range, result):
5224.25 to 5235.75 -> -0.19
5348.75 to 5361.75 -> -0.15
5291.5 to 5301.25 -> -0.14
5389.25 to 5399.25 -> -0.03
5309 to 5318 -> -0.21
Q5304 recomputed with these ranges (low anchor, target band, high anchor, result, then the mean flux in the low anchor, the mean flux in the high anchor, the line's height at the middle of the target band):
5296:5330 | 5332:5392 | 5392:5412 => -0.06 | 13.9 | 13.3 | 13.6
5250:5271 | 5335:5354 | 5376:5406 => -0.01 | 12.4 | 14.4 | 13.7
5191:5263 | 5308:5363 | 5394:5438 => -0.07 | 12.3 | 13.8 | 13.1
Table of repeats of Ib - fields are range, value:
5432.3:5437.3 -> 13.2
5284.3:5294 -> 14.4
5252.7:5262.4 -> 13.7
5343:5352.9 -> 13.7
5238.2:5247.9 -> 14.3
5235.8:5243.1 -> 14.3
